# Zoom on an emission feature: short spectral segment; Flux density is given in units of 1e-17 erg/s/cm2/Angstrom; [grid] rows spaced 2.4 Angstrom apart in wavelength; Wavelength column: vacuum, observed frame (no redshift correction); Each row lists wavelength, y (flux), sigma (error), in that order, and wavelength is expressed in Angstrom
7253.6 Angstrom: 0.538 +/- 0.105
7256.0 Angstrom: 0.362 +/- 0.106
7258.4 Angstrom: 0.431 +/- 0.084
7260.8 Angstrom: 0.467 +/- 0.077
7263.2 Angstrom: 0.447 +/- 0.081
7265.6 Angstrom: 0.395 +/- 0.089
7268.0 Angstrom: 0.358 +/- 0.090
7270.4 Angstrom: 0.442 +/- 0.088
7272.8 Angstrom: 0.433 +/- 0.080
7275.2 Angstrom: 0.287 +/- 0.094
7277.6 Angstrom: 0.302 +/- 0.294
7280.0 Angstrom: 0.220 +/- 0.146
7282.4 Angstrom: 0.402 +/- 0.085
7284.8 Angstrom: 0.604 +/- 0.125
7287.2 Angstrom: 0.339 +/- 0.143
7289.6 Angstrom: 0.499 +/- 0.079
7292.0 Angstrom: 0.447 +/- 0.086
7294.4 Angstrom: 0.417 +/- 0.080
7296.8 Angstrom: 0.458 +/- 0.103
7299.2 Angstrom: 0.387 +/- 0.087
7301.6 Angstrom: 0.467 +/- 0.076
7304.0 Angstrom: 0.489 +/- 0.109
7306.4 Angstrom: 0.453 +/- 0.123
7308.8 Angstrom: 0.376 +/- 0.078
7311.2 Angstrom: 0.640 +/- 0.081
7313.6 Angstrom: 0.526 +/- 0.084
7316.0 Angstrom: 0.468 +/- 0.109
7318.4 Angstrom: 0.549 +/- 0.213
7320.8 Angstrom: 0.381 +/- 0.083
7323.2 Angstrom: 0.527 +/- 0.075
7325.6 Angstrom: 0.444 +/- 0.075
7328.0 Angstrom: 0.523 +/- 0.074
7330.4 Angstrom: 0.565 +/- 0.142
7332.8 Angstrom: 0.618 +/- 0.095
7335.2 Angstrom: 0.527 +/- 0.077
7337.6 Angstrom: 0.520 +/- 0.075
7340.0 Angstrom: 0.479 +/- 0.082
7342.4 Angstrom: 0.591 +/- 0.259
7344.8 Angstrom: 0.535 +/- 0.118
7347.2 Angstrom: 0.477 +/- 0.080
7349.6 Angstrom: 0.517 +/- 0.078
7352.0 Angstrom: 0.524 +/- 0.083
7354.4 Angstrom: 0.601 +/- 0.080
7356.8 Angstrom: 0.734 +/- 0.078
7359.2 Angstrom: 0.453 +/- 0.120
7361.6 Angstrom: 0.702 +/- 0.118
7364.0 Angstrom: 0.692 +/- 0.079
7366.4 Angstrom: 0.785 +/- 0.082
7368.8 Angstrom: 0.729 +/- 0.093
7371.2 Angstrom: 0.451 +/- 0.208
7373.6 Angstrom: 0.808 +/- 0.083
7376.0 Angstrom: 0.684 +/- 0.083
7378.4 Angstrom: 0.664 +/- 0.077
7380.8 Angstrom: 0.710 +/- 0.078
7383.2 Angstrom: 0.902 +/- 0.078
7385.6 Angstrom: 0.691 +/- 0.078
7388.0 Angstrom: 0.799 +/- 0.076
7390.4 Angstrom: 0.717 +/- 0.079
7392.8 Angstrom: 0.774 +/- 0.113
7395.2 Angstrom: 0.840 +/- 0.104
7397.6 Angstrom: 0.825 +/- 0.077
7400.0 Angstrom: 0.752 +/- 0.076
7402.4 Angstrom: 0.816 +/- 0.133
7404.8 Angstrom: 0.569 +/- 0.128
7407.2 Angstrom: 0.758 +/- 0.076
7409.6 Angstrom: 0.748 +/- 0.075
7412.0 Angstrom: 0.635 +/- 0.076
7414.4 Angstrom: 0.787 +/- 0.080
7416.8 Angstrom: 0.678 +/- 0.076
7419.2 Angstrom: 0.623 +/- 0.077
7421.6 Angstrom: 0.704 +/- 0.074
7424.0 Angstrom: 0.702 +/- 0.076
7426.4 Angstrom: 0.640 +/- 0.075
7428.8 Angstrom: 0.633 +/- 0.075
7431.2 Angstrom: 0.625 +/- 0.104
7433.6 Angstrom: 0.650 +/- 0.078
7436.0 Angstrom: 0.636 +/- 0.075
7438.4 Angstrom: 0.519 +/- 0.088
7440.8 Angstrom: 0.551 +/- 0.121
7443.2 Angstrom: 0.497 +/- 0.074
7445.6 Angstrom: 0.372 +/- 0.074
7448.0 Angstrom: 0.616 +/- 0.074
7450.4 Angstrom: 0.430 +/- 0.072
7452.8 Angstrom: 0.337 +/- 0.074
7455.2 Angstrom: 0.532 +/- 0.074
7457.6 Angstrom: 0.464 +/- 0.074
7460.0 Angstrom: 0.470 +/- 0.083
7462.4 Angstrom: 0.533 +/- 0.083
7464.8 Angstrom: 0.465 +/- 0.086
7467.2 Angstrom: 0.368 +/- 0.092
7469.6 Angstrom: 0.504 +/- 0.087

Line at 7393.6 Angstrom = Mg II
